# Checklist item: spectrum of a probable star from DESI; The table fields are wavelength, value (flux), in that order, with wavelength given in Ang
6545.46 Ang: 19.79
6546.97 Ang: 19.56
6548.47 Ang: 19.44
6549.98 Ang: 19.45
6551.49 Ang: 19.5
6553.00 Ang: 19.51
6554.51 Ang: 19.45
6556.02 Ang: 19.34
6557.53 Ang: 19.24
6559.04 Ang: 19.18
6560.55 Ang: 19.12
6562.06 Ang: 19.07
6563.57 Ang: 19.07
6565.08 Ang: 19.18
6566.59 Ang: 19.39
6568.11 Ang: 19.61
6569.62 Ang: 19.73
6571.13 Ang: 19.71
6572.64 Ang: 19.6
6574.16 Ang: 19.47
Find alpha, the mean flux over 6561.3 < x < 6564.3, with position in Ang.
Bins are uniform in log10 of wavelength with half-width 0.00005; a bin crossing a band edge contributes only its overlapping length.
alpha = 19.1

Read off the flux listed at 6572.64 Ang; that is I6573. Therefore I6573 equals 19.6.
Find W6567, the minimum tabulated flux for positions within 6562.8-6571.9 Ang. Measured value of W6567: 19.07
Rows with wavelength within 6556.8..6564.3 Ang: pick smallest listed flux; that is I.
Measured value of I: 19.07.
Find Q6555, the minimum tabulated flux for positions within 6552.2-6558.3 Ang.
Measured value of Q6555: 19.24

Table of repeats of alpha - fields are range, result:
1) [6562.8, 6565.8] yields 19.1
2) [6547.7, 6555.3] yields 19.5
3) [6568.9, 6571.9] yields 19.8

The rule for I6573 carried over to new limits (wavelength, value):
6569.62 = 19.73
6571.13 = 19.71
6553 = 19.51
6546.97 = 19.56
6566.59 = 19.39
